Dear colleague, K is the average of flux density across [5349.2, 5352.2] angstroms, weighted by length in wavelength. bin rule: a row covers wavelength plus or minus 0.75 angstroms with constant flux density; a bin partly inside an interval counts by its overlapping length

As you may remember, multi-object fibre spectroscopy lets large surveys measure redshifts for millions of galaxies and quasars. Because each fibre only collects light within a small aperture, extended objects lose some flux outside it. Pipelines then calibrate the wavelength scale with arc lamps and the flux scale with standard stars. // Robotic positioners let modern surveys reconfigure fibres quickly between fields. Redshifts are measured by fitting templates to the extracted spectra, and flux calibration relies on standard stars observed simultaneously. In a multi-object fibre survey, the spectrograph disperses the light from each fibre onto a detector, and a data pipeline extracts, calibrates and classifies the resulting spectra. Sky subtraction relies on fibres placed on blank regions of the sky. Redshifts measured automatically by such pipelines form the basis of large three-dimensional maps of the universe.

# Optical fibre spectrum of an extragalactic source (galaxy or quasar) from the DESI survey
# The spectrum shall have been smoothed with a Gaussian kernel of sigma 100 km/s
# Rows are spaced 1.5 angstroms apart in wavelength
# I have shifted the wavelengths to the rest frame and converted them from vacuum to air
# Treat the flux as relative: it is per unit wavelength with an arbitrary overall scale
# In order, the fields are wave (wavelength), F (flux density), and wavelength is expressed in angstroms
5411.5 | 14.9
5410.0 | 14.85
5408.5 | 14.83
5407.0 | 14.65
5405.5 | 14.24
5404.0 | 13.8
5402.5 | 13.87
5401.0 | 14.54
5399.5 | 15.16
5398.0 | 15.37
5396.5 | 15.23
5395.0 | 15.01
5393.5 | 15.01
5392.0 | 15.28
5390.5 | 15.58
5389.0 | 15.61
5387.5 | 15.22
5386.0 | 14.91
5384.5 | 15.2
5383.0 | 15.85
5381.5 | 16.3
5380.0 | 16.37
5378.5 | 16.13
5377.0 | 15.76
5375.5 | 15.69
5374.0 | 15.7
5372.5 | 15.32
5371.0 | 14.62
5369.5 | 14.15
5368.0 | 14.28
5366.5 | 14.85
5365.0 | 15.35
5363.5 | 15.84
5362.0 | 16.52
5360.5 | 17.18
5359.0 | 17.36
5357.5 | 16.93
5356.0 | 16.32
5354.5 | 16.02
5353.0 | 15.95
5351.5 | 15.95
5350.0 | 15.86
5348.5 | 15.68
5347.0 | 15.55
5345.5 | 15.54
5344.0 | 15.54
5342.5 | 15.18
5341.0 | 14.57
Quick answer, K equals 15.9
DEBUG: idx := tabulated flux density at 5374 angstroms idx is 15.7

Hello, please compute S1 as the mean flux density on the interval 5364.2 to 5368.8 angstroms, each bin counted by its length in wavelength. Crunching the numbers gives 14.8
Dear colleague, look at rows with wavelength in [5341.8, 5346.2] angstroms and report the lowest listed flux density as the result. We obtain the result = 15.18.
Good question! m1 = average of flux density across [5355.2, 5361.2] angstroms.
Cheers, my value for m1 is 16.9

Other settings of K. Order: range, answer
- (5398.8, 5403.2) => 14.5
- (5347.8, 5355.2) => 15.9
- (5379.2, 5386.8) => 15.7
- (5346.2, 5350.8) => 15.7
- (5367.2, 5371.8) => 14.4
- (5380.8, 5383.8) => 16.1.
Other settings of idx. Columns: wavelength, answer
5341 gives 14.57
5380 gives 16.37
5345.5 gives 15.54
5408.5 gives 14.83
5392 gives 15.28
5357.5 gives 16.93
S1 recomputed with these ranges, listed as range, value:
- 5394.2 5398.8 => 15.2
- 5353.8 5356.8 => 16.2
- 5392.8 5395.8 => 15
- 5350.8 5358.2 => 16.2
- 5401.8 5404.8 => 13.8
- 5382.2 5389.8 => 15.4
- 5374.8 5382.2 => 16.1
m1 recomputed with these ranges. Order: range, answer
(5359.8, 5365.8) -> 16.2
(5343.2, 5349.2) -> 15.6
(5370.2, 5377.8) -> 15.4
